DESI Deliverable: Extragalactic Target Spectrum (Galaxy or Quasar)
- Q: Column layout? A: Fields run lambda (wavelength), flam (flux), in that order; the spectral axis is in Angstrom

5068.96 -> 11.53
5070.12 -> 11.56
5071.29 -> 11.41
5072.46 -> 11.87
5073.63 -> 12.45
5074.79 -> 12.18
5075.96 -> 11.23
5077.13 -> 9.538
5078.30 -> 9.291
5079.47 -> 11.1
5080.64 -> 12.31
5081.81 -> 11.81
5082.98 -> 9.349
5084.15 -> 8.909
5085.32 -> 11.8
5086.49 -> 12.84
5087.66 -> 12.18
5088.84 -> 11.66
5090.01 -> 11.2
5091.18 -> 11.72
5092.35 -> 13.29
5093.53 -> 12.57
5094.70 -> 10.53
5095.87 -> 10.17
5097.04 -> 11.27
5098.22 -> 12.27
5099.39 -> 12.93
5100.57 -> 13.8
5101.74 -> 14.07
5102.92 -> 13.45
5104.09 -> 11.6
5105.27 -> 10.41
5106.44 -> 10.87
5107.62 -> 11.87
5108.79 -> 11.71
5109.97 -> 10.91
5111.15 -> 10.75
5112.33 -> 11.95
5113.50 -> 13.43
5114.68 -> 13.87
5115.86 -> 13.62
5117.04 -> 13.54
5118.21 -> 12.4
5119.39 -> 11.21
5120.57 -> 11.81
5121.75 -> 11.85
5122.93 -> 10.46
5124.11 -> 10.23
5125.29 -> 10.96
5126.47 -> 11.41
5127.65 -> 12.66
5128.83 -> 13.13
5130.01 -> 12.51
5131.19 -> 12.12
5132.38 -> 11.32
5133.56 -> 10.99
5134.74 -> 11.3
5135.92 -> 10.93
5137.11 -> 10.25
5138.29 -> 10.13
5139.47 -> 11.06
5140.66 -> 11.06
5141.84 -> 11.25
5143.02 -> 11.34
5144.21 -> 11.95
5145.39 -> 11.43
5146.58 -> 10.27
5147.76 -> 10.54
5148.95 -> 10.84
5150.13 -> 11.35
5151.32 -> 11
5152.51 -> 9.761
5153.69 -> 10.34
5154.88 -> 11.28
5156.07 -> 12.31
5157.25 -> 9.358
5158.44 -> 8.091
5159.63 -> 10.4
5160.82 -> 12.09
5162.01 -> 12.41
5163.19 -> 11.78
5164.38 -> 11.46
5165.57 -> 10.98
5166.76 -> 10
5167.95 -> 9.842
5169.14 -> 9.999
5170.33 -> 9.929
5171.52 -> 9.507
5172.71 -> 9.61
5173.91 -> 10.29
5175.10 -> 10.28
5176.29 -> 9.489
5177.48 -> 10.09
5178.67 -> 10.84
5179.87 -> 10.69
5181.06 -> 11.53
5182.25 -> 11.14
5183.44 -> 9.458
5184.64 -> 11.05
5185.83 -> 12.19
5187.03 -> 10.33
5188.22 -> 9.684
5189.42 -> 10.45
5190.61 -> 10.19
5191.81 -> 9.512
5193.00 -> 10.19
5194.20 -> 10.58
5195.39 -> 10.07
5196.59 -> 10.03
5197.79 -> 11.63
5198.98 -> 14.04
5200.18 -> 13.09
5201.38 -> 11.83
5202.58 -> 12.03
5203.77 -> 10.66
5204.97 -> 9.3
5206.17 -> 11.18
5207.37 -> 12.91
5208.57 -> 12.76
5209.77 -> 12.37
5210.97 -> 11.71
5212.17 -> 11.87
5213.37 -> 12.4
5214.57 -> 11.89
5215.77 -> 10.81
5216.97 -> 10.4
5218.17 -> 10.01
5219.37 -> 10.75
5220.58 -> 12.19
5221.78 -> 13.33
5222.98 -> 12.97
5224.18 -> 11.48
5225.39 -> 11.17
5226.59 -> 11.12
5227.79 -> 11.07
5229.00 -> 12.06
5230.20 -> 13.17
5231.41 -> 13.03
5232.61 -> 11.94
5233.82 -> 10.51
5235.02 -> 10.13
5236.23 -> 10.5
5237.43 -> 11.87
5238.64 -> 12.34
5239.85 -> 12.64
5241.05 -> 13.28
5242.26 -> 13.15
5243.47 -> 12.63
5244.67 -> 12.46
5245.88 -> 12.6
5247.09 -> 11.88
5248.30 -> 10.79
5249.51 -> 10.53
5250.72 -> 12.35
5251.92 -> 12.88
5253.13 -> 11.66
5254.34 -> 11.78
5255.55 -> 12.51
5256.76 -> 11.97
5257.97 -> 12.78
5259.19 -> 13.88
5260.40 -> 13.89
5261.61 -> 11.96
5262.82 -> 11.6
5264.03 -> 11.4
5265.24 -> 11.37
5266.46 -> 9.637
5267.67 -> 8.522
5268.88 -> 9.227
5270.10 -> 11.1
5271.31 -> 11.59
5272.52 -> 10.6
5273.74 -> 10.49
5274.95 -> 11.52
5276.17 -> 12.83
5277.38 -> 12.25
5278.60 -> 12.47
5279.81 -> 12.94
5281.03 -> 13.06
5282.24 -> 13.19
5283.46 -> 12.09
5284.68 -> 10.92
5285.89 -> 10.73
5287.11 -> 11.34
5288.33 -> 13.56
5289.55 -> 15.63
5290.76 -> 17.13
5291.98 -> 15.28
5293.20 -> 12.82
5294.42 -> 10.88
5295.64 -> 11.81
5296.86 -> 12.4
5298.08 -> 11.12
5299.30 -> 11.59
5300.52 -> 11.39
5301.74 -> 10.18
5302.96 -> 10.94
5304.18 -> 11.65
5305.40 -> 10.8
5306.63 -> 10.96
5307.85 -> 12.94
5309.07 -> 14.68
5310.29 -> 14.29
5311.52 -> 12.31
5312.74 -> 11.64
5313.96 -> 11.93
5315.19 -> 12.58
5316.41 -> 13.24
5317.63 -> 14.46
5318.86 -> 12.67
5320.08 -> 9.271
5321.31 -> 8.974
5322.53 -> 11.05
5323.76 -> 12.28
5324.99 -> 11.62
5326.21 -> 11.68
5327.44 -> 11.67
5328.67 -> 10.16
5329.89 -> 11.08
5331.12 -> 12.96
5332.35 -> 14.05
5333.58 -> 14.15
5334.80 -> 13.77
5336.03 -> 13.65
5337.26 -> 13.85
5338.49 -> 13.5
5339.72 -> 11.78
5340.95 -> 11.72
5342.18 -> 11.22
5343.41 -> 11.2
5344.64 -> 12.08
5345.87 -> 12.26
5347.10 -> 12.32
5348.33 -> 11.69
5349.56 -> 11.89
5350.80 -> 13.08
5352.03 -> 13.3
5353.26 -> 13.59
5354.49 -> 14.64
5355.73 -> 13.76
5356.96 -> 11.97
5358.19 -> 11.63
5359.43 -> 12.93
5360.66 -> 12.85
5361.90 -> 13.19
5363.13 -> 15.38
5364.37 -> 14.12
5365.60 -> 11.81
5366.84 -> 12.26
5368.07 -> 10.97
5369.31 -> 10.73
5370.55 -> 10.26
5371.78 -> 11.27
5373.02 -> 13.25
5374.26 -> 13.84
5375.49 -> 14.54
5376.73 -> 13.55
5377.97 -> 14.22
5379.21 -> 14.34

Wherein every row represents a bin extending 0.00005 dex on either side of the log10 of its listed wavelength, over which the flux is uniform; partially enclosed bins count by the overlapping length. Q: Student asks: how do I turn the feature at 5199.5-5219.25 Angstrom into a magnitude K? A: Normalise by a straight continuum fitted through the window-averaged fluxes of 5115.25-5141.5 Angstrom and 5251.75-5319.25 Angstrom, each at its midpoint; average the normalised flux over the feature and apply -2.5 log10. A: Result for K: 0.03 mag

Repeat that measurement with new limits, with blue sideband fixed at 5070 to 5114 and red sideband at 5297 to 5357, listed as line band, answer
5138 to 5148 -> 0.07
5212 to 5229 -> 0.04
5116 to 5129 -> -0.01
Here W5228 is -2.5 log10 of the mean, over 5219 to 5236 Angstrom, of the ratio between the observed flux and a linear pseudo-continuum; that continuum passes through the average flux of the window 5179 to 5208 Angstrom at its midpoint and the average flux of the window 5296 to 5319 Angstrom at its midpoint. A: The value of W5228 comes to -0.039 mag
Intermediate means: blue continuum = 11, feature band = 11.8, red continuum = 12.2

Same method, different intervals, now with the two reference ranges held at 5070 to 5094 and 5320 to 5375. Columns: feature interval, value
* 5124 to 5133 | -0.03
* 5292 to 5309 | 0.04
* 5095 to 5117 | -0.06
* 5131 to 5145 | 0.05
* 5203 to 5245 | 0.01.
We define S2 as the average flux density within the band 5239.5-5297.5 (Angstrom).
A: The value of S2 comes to 12.2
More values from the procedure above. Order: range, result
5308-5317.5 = 13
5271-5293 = 12.7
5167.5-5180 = 10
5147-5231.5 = 11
